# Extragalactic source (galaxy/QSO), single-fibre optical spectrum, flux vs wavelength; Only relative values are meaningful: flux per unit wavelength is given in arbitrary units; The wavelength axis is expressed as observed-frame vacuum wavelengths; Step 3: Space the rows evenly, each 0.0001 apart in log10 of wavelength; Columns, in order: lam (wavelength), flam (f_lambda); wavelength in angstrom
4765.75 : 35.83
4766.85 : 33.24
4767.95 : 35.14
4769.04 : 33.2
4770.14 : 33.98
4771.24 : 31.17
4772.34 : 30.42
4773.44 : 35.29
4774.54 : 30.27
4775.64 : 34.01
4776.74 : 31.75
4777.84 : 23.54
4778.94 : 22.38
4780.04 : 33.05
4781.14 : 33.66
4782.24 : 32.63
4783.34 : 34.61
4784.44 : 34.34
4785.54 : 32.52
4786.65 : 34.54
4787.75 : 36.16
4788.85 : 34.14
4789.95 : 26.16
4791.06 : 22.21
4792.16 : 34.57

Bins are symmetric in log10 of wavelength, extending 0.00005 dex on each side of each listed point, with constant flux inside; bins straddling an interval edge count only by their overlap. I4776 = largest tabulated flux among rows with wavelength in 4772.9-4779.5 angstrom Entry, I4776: 35.29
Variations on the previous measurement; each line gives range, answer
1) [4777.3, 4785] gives 34.61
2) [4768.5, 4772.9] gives 33.98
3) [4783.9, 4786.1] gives 34.34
